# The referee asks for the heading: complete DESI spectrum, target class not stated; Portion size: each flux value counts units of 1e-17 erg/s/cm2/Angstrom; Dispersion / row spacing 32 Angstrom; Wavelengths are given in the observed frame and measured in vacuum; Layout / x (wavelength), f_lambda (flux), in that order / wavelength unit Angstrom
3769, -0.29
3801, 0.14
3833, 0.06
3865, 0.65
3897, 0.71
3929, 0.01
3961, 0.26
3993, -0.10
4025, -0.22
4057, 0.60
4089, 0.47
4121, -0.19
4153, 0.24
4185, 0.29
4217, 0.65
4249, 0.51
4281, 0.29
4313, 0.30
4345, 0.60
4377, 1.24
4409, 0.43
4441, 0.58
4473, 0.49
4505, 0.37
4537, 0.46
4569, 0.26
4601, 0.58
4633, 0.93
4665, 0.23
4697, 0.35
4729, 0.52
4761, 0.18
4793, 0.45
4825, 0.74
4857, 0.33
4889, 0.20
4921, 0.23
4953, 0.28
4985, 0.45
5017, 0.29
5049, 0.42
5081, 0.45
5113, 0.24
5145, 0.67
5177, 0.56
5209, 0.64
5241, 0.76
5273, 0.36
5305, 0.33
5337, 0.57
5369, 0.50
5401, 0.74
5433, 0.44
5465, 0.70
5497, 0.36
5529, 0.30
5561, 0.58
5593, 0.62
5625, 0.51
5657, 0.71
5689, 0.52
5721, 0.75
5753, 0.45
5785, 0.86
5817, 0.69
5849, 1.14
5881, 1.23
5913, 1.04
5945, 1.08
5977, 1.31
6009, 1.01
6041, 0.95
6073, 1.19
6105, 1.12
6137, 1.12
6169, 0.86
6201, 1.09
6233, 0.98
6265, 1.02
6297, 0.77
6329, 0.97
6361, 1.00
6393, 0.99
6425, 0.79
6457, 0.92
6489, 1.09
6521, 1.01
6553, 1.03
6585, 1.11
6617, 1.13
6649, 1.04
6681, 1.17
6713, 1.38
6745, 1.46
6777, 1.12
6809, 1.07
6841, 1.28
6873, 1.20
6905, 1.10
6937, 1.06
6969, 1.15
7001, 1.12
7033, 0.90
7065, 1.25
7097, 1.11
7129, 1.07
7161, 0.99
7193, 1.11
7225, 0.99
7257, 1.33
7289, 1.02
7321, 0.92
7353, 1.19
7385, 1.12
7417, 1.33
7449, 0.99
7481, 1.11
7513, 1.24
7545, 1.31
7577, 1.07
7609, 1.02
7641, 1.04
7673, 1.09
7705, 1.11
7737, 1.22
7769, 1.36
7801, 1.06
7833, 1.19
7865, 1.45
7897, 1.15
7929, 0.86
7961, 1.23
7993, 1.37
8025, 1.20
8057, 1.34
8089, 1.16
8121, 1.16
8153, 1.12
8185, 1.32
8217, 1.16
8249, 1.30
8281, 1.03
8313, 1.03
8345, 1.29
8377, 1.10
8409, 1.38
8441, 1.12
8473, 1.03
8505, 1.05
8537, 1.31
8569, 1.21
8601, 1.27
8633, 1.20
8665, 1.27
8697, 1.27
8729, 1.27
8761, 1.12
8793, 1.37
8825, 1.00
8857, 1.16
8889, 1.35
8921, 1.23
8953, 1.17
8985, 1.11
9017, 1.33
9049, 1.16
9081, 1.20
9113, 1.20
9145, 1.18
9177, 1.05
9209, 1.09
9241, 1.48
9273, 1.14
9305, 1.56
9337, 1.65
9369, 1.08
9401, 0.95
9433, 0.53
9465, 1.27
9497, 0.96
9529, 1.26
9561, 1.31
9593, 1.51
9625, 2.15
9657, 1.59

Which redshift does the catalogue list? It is 0.466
